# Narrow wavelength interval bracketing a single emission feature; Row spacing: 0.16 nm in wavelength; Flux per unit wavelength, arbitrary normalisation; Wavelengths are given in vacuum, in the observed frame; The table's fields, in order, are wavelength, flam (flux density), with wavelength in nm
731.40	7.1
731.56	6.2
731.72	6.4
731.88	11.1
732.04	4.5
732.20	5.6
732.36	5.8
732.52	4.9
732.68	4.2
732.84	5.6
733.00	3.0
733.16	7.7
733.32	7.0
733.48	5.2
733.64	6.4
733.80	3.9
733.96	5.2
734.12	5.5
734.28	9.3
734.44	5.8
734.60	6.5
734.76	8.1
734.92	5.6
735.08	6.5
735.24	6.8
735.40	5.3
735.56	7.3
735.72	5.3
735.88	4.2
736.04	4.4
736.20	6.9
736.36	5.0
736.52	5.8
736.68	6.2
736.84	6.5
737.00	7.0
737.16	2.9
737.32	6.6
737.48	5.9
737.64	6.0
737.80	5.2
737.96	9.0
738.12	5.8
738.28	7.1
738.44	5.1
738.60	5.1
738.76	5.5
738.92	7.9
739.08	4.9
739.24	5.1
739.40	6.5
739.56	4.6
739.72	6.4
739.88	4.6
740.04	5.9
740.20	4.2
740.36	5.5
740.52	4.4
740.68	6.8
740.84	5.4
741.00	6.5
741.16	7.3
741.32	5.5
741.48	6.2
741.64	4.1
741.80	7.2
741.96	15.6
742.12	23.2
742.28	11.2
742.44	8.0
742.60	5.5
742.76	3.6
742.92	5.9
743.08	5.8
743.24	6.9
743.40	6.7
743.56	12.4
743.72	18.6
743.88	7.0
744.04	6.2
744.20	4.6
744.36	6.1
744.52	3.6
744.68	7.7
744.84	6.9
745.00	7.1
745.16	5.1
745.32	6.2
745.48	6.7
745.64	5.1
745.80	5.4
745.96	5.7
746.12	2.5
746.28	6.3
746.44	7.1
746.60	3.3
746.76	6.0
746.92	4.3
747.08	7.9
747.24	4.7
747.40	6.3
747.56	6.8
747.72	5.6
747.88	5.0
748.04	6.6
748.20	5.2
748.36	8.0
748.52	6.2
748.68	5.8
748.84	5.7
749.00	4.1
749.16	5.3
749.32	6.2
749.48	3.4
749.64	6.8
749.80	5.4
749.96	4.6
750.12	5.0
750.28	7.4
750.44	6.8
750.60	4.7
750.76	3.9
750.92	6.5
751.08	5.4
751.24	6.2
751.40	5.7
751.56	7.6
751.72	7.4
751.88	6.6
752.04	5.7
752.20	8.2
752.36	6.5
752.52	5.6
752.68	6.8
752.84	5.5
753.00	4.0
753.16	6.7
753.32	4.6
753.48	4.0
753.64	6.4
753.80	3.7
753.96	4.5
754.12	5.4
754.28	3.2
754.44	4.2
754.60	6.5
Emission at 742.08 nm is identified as [S II] 6716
